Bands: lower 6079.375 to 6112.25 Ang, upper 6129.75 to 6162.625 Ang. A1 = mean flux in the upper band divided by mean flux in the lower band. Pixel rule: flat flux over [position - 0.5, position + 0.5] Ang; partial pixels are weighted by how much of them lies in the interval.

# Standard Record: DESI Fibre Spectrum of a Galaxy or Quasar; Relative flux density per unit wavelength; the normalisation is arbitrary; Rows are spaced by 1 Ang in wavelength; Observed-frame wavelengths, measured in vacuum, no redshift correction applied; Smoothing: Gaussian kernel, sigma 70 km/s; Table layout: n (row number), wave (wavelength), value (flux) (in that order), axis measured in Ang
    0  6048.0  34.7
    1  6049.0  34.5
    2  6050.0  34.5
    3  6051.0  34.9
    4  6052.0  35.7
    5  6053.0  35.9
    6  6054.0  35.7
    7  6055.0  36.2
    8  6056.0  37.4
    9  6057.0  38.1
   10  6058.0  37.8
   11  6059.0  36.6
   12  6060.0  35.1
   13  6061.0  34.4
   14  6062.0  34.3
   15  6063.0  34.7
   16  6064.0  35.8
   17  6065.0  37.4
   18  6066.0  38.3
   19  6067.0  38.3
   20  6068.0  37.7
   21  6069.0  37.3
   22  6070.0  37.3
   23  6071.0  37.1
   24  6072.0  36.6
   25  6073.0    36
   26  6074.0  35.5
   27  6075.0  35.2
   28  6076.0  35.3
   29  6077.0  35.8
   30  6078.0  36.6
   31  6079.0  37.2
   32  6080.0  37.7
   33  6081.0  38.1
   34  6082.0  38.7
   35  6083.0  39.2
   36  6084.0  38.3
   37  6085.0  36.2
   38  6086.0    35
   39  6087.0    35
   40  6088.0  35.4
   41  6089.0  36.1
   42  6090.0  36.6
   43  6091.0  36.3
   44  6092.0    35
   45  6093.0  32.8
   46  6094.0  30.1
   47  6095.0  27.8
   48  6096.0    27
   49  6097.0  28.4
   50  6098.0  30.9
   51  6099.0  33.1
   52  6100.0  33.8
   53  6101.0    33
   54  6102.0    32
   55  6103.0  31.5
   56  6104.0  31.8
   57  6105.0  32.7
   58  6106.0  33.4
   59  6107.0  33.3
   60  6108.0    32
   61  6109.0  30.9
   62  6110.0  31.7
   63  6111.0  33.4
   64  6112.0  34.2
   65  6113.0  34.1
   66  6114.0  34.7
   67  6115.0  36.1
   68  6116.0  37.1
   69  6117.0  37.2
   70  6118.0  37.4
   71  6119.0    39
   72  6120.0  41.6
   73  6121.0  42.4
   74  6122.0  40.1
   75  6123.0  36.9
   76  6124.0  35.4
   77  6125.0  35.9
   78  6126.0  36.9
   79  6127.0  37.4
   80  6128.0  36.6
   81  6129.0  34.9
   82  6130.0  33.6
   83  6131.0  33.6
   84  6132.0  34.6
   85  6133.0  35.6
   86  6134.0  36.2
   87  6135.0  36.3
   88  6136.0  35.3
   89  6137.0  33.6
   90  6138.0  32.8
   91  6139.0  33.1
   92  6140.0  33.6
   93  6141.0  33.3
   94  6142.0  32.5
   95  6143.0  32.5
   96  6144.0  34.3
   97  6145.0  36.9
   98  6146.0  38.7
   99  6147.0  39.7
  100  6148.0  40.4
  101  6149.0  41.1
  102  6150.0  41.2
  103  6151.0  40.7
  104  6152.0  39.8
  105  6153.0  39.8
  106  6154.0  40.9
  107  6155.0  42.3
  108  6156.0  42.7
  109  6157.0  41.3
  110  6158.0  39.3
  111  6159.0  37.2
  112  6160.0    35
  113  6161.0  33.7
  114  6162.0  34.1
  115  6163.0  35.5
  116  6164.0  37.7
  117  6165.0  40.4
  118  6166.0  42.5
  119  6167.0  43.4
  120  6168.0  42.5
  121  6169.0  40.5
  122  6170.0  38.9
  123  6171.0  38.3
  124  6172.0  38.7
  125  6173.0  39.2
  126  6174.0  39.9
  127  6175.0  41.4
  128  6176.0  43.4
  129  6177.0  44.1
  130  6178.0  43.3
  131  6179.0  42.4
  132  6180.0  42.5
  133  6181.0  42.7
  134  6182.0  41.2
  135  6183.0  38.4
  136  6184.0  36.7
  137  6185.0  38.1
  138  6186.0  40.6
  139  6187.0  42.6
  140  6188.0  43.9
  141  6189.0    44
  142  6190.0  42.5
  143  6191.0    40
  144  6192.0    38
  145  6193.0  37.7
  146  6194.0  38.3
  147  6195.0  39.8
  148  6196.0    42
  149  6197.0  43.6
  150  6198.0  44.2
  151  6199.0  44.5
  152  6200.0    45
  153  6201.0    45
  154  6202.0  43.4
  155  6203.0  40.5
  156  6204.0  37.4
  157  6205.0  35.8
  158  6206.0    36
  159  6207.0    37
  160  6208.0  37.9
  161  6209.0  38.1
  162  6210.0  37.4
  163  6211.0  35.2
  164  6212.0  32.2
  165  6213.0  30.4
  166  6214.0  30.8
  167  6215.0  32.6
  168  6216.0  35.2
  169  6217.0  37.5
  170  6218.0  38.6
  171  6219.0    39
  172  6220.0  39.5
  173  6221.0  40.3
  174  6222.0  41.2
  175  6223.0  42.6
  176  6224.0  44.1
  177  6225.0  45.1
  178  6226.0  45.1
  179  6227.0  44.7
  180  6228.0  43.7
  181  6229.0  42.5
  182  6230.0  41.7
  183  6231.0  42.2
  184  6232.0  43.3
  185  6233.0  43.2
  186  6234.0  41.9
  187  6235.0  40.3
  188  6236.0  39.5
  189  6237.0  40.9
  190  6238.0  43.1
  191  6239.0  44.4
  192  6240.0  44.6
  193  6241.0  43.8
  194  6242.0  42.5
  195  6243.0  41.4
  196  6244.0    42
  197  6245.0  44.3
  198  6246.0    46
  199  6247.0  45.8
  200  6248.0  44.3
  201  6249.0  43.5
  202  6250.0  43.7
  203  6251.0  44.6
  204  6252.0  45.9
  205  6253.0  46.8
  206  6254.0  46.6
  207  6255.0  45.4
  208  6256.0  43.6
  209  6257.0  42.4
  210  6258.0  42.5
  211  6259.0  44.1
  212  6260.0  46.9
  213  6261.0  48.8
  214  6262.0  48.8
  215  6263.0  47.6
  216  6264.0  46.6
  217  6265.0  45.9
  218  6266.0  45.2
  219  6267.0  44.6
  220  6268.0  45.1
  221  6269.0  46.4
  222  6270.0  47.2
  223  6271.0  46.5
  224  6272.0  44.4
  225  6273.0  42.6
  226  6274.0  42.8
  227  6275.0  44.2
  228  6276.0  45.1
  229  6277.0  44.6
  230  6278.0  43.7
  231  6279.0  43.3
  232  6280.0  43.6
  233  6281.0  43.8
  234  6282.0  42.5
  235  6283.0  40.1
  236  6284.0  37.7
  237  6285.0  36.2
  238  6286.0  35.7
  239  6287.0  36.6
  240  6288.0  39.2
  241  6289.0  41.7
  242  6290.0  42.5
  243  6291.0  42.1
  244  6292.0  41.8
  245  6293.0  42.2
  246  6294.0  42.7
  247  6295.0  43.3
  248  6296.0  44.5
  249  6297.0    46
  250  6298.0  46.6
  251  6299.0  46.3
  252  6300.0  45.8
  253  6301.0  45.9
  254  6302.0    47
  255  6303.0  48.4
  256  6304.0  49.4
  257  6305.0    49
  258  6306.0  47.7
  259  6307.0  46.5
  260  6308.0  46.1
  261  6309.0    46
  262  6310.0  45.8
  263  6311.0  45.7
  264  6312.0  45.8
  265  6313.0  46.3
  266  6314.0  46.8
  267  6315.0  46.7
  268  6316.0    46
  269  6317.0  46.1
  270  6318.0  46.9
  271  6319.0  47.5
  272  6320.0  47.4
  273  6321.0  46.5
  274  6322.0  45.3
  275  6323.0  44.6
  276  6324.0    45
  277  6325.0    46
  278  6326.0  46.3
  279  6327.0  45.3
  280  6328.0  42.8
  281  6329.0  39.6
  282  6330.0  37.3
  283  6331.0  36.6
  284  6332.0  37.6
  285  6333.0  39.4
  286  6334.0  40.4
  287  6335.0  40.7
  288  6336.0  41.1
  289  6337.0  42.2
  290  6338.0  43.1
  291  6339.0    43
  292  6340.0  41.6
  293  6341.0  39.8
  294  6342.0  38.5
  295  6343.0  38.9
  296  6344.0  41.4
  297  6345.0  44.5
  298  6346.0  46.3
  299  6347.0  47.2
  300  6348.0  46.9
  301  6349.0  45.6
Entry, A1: 1.1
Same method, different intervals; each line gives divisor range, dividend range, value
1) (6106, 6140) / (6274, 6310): 1.23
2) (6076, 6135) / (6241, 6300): 1.25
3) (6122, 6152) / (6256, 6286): 1.22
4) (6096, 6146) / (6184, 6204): 1.20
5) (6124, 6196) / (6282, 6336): 1.14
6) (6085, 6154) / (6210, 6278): 1.22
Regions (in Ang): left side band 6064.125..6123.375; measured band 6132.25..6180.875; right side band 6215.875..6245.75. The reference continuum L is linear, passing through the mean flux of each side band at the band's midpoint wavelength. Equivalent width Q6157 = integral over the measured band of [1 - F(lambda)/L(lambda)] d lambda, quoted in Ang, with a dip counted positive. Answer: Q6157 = -0.2 Ang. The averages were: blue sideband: 35.2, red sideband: 42.1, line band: 38.5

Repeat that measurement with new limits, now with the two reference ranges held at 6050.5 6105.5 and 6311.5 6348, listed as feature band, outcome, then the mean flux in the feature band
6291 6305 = -1.0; 45.4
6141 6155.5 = -0.4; 38.4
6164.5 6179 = -1.1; 41.2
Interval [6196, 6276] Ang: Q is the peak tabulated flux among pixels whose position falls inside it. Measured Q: 48.8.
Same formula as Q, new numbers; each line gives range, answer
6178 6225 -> 45.1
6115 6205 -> 45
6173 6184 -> 44.1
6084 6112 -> 38.3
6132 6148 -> 40.4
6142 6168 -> 43.4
